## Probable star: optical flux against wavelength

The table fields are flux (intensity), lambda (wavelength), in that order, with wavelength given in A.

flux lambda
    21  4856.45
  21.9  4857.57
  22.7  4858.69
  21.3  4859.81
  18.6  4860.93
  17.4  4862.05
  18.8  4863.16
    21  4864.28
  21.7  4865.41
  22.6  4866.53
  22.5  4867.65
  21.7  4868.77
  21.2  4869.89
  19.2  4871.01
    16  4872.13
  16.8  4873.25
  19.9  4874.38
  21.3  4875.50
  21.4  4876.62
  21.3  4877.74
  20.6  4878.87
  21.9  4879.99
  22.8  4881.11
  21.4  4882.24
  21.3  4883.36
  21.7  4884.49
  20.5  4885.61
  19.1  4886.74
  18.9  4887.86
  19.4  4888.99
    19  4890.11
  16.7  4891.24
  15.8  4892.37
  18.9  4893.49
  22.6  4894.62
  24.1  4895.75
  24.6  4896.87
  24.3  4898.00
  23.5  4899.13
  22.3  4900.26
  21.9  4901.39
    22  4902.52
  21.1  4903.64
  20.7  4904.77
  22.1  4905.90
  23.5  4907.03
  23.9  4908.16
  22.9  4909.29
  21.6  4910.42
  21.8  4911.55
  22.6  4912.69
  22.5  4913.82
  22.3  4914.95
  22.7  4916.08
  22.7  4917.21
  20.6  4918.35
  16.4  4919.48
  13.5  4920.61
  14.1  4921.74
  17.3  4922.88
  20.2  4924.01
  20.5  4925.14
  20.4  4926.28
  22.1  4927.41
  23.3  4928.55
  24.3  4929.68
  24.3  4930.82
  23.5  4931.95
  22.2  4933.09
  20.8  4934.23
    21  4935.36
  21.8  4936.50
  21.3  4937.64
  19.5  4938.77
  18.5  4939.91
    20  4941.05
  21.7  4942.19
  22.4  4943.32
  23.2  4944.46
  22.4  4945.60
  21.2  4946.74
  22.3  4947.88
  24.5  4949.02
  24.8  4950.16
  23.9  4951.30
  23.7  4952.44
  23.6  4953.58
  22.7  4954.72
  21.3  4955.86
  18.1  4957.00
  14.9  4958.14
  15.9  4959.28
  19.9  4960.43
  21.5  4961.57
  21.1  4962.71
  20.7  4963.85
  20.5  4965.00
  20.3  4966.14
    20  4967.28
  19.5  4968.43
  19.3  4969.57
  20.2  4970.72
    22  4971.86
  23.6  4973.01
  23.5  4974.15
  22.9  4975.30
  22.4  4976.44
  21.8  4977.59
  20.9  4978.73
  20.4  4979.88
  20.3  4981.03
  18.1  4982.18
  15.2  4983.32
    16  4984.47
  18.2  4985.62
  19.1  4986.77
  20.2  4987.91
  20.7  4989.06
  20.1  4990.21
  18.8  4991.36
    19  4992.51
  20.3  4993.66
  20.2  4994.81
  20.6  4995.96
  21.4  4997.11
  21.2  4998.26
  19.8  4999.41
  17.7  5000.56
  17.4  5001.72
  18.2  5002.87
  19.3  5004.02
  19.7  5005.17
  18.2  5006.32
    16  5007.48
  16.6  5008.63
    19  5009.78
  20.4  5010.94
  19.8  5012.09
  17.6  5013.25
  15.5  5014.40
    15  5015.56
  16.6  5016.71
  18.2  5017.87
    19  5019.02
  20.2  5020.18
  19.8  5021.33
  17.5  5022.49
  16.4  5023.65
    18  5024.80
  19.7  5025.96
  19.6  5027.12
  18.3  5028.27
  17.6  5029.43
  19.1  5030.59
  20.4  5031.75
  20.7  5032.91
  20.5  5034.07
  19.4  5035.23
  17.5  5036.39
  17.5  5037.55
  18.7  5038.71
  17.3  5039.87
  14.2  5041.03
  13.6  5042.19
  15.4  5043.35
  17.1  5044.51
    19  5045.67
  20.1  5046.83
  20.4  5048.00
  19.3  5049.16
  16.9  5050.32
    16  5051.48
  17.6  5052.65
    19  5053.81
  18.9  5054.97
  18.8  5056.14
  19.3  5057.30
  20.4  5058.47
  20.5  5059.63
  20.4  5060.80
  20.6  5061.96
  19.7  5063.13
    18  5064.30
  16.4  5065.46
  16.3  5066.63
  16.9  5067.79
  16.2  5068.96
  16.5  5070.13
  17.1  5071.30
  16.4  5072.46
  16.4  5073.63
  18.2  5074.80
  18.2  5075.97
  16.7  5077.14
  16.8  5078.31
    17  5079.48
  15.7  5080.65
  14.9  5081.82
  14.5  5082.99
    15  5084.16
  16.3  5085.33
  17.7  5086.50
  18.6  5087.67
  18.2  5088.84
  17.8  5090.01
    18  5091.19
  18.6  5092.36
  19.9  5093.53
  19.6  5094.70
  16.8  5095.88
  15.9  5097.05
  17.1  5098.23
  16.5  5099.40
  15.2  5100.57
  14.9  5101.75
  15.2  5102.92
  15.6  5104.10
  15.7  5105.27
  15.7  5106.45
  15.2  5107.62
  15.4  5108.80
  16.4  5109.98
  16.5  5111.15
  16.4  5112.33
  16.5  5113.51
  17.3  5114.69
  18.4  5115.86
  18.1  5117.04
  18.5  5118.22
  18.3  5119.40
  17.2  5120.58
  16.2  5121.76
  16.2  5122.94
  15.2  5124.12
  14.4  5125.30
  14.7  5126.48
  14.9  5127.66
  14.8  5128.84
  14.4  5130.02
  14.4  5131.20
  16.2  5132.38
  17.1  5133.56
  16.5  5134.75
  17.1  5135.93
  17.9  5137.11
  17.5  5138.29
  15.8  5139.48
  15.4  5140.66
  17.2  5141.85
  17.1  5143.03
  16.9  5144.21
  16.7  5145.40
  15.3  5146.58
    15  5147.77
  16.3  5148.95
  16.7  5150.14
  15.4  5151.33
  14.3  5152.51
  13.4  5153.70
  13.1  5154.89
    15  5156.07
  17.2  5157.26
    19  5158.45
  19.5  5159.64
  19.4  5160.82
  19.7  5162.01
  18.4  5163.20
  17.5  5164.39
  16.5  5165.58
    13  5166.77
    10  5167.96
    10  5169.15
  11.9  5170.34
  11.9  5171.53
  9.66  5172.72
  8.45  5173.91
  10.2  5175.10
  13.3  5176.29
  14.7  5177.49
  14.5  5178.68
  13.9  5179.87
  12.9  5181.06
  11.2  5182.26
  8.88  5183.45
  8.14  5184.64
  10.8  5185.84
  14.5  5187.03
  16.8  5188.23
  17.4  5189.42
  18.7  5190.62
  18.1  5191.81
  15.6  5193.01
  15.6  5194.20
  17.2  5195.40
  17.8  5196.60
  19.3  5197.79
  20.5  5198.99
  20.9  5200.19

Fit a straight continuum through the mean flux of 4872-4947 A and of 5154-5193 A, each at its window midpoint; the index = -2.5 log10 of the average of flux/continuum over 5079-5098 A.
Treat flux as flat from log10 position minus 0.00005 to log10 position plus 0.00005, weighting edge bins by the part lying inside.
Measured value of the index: -0.05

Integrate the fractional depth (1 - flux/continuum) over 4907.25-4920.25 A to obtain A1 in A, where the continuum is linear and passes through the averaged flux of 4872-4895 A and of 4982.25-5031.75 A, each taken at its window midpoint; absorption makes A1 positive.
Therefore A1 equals -1.41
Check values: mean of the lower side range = 19.9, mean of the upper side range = 18.6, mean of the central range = 21.7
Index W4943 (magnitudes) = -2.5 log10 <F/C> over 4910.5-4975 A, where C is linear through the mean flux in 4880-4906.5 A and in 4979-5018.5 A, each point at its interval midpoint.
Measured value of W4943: -0.06 mag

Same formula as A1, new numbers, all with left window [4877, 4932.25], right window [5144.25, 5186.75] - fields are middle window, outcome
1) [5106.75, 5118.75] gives -1.03 A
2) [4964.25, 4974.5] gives -0.82 A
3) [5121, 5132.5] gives 0.01 A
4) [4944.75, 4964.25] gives -1.54 A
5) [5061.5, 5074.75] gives -0.48 A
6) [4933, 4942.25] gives -0.18 A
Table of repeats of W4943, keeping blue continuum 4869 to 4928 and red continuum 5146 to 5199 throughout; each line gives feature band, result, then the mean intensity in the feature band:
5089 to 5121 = -0.047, 16.9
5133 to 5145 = -0.092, 16.8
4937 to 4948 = -0.078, 21.2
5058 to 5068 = -0.105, 18.9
